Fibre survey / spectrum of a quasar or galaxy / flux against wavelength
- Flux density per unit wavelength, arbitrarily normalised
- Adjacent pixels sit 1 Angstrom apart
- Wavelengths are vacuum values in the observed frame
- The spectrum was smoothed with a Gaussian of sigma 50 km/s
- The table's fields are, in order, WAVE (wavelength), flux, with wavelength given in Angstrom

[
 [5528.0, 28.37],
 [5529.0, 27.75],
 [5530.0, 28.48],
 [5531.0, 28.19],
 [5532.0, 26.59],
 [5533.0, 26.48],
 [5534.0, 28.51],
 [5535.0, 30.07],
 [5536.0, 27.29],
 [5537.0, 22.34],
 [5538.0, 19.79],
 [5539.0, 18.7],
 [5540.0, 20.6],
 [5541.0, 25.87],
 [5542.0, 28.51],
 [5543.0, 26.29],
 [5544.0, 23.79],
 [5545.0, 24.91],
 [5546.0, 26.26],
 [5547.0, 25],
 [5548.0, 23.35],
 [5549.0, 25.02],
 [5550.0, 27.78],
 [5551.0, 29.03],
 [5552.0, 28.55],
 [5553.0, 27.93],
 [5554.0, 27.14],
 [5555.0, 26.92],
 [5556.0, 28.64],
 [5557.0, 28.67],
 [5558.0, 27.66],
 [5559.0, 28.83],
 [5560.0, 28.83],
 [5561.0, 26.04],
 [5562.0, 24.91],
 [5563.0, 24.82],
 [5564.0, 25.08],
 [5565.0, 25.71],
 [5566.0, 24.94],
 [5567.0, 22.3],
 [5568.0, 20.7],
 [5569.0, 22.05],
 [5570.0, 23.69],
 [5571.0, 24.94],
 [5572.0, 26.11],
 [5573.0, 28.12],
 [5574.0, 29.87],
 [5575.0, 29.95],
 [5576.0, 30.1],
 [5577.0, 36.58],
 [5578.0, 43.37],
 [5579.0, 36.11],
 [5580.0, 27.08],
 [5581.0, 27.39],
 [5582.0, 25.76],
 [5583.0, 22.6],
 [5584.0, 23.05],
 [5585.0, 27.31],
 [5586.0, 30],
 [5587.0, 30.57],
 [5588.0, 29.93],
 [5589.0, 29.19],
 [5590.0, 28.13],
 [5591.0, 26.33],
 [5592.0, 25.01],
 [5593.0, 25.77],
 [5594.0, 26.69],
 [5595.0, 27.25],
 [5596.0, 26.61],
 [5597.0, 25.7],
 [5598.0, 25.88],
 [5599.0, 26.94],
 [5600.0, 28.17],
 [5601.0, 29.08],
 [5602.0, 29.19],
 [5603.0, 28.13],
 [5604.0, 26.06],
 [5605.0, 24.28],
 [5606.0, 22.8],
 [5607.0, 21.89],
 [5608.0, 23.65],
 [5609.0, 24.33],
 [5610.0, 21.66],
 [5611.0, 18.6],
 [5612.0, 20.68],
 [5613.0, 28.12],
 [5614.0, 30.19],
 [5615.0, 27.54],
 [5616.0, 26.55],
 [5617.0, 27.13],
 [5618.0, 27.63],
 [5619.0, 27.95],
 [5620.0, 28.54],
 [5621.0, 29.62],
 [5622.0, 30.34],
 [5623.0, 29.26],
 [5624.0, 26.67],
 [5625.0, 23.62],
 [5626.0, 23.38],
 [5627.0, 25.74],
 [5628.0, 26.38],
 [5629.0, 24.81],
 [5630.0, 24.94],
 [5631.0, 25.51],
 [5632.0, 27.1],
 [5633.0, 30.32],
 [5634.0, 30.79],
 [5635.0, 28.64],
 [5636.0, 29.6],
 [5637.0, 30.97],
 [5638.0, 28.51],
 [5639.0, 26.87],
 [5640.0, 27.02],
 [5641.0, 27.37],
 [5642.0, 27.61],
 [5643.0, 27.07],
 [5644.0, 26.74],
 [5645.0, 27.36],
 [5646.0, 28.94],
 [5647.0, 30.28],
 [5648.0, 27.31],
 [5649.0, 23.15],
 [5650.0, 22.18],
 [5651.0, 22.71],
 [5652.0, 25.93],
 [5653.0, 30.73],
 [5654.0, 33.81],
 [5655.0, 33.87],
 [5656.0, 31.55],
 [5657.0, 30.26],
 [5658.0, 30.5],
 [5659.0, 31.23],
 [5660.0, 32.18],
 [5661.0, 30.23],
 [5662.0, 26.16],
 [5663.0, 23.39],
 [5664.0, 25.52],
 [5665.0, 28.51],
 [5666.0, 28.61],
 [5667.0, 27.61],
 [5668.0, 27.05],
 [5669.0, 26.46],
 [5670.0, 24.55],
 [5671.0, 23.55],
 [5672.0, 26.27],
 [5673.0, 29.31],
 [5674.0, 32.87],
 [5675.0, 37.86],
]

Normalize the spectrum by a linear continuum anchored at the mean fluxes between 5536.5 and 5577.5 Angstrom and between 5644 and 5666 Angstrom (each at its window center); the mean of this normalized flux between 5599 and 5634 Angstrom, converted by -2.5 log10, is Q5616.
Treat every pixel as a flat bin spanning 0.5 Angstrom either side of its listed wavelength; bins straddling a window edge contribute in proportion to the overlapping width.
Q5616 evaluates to 0.05 mag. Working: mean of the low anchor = 26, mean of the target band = 26.2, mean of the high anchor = 28.3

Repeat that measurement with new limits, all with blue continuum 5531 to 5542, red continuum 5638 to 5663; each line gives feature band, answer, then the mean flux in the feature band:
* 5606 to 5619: 0.10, 24.9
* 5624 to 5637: 0.03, 26.9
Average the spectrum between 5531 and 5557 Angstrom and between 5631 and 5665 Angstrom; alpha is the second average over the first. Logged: 1.09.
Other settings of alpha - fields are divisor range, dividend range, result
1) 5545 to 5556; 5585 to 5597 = 1.04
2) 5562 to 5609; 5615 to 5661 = 1.04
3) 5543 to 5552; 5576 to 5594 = 1.12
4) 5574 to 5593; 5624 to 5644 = 0.93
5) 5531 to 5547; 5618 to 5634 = 1.08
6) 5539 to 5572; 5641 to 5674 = 1.09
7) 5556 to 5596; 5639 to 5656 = 1.01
